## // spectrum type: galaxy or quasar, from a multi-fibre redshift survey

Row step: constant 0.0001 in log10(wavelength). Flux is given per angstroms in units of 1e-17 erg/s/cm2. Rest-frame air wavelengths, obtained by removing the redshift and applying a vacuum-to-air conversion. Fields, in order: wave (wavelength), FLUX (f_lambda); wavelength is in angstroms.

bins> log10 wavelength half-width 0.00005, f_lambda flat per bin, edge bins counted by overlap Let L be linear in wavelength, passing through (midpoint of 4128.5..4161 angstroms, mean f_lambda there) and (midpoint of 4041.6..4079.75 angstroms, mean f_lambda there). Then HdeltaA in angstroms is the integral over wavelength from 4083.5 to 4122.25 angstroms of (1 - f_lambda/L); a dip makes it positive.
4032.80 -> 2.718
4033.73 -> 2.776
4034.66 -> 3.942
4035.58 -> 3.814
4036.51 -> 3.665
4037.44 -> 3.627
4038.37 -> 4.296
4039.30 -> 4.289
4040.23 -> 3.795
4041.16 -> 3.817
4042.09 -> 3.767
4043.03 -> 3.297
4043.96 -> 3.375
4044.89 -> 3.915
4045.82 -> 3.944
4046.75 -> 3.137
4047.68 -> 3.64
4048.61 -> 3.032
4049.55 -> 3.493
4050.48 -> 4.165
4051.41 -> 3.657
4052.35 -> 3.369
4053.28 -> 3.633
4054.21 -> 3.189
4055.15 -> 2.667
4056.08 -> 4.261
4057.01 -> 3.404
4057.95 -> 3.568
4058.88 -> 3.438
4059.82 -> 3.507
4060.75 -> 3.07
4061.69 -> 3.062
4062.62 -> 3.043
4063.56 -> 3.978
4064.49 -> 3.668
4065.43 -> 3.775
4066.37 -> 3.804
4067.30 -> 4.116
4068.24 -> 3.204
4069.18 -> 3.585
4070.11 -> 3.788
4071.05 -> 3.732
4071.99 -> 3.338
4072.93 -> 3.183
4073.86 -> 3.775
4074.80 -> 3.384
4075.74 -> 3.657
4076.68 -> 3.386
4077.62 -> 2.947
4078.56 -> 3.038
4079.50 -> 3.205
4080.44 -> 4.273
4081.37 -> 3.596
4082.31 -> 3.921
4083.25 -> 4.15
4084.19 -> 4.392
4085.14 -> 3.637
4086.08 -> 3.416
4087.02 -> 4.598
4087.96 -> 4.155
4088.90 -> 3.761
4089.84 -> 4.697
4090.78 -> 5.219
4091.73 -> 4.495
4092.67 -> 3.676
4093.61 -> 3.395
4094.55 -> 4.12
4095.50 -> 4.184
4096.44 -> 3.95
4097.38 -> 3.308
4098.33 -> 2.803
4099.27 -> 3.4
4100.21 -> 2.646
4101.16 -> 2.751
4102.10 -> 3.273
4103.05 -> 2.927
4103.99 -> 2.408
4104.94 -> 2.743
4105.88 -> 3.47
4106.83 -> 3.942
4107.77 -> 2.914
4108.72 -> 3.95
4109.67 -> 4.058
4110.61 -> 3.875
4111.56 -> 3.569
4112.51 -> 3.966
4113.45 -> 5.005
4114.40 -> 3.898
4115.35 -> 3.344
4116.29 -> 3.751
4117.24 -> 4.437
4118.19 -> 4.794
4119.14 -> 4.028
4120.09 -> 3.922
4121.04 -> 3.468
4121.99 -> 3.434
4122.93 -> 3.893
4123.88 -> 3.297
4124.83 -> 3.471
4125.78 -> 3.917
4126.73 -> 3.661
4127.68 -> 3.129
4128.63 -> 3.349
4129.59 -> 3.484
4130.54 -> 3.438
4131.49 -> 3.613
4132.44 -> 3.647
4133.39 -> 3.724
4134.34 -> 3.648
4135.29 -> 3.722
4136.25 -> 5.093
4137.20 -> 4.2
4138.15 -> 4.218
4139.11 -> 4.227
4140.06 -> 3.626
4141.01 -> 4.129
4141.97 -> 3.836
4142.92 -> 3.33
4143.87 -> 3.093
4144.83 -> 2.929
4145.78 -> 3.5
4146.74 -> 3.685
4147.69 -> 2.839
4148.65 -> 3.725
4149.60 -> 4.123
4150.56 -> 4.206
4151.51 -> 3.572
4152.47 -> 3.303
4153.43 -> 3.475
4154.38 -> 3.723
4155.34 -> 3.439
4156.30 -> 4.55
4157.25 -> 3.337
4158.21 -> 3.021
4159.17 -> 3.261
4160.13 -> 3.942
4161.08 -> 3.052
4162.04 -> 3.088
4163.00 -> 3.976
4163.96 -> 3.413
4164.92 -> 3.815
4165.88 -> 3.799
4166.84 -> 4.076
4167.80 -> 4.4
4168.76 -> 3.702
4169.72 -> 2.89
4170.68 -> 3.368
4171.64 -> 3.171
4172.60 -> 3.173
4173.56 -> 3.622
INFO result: -1.9 angstroms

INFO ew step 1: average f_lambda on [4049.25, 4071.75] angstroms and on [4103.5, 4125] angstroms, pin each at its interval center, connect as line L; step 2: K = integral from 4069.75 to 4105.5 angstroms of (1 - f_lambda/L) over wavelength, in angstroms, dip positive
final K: 0.2 angstroms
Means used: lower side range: 3.55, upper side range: 3.73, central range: 3.61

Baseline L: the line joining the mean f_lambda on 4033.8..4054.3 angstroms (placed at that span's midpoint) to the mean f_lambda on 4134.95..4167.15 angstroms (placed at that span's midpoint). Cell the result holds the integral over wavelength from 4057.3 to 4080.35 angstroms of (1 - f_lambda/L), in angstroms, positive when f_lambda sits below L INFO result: 1.2 angstroms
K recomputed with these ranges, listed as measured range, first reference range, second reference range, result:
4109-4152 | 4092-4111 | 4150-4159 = -3.2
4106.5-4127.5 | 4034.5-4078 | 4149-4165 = -1.4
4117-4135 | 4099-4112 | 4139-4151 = -1.3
